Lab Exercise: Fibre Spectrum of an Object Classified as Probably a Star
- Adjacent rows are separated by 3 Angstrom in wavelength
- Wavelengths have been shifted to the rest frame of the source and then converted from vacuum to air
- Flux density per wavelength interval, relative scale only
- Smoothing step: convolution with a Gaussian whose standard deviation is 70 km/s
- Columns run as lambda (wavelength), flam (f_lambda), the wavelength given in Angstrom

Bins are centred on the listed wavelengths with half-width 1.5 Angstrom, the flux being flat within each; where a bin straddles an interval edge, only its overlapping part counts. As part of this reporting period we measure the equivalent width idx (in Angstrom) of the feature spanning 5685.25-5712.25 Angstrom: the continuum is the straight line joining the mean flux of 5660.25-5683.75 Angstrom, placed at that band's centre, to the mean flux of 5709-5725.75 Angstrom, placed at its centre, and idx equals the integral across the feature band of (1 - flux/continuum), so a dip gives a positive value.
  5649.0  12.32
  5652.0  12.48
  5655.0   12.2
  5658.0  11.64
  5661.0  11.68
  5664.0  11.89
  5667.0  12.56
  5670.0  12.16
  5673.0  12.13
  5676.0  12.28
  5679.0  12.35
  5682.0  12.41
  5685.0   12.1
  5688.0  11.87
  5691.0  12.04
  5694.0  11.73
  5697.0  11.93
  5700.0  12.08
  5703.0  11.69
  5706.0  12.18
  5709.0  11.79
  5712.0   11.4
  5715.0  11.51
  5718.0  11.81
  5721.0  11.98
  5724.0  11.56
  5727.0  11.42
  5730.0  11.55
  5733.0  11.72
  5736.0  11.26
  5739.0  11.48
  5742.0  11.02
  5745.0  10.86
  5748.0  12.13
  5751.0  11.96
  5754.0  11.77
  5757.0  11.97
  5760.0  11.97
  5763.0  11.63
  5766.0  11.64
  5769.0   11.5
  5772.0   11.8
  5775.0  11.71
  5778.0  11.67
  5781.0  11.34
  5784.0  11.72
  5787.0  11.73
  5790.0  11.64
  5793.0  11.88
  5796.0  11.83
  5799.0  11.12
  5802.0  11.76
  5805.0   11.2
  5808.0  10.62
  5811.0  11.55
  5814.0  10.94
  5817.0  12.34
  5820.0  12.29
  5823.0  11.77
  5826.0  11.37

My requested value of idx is 0.0 Angstrom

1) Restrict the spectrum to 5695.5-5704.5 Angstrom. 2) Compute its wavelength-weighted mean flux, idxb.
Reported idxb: 11.9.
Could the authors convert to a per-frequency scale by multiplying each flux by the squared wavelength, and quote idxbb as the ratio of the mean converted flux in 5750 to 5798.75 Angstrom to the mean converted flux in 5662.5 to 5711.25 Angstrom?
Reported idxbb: 1.0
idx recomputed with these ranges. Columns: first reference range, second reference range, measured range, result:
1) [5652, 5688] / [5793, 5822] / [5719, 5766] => 0.8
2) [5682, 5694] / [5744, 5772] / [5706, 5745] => 1.1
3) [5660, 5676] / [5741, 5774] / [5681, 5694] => 0.0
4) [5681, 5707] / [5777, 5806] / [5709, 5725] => 0.3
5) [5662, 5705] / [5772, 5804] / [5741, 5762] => 0.2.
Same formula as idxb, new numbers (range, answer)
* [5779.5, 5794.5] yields 11.7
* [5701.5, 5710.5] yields 11.9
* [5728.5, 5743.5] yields 11.4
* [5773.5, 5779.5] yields 11.7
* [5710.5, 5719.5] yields 11.6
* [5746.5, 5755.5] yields 12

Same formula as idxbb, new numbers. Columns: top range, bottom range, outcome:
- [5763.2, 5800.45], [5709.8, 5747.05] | 1.03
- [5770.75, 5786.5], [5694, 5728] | 1.01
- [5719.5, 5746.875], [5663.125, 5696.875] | 0.96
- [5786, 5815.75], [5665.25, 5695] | 0.98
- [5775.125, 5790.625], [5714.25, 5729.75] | 1.02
